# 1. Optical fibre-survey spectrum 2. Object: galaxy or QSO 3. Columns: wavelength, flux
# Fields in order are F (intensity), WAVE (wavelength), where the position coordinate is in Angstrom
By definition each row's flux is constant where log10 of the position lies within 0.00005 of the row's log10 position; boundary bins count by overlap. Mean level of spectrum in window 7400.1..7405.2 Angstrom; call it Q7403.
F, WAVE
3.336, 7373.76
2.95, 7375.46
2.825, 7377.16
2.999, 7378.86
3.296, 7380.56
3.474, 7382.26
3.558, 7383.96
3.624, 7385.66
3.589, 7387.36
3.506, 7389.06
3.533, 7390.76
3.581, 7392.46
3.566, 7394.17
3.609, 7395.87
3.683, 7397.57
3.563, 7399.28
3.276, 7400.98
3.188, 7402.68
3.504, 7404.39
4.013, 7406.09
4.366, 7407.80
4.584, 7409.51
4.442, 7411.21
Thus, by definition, 3.32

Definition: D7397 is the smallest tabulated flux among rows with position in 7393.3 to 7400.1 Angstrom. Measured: 3.563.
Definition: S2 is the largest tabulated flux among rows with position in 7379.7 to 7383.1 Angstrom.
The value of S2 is 3.474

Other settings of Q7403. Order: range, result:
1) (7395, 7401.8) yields 3.54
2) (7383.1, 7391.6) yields 3.56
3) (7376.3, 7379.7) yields 2.91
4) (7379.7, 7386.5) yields 3.49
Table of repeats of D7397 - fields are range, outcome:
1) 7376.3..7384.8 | 2.825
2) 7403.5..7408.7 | 3.504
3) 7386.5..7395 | 3.506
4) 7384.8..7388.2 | 3.589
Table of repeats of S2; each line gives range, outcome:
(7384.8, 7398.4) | 3.683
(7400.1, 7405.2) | 3.504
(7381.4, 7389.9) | 3.624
